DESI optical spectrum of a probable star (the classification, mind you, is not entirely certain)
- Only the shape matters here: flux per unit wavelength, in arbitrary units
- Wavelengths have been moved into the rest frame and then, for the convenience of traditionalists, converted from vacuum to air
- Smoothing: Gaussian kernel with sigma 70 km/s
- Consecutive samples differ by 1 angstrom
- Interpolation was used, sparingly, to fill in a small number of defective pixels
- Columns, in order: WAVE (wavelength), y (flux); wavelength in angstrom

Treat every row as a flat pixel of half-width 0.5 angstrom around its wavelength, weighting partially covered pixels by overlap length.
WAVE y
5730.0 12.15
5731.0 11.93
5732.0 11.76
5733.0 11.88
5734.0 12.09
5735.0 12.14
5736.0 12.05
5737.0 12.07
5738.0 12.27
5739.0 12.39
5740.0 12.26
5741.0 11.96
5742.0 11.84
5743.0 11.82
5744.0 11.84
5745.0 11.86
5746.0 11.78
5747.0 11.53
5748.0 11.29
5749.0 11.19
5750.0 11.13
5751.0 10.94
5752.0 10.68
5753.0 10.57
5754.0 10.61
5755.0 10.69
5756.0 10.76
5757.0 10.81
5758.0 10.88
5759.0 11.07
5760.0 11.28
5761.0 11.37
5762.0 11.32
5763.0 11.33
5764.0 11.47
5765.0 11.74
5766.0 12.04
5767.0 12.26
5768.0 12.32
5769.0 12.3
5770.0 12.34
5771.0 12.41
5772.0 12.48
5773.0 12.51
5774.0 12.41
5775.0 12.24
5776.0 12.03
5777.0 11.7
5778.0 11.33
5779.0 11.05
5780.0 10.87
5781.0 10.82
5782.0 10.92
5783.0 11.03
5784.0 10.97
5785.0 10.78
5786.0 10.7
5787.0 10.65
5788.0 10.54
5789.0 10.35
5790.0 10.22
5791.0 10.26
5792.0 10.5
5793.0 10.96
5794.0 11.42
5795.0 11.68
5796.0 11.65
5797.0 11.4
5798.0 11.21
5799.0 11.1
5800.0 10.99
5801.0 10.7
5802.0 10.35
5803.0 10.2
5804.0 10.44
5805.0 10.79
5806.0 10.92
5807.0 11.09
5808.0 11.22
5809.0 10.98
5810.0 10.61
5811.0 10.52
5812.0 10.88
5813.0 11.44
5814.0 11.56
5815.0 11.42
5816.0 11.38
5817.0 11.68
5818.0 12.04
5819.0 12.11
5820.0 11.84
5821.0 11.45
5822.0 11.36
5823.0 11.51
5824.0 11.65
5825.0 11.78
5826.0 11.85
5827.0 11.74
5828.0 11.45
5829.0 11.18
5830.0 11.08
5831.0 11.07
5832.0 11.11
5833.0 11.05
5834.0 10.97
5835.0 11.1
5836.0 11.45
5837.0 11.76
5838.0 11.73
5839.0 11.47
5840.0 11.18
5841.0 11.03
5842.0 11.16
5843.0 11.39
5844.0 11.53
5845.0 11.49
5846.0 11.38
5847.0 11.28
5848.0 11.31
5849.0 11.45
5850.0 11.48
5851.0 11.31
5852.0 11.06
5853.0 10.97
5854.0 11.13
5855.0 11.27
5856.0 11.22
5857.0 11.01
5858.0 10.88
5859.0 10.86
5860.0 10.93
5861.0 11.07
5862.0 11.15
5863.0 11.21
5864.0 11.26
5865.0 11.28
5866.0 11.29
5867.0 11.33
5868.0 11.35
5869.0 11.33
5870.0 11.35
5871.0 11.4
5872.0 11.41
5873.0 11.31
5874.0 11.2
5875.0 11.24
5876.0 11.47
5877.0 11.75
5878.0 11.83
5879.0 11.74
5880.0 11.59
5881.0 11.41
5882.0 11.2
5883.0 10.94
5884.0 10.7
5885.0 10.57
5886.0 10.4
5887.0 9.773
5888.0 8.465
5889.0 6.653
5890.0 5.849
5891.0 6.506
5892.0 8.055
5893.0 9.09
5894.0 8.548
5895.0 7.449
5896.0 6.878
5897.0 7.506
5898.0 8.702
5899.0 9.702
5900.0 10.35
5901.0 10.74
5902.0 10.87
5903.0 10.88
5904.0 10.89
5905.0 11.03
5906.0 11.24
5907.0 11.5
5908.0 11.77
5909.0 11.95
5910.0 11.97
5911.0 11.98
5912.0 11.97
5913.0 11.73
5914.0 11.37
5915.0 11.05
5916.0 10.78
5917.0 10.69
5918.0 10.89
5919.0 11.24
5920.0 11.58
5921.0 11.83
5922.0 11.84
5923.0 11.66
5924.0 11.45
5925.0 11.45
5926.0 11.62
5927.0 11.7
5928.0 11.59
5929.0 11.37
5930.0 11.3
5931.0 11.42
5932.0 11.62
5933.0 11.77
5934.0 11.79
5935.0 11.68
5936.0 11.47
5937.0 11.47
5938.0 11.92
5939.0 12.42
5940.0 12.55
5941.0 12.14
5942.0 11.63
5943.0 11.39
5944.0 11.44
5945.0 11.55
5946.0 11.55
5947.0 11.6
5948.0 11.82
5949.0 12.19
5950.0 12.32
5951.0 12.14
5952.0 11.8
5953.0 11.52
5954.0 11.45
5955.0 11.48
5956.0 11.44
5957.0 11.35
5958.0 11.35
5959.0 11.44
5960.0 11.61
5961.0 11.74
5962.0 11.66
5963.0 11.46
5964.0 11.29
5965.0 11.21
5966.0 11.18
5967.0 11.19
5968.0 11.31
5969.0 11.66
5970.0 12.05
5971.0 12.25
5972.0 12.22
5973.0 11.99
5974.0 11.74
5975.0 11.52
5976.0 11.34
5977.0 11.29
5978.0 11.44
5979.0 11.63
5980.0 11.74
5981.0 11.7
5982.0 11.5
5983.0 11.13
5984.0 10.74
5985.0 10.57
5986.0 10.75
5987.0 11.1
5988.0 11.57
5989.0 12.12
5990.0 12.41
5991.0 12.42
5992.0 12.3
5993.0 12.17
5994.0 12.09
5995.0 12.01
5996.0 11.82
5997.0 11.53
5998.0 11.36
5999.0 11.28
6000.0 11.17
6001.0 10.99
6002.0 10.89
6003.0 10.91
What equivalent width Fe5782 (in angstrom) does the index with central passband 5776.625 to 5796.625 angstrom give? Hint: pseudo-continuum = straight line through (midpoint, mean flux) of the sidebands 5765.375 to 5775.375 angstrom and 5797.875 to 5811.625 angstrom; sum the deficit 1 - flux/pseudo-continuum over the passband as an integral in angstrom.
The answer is 1.2 angstrom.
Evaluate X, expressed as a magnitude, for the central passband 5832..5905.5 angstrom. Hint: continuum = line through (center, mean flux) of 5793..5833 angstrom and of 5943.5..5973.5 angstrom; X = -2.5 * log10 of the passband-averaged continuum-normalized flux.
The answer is 0.08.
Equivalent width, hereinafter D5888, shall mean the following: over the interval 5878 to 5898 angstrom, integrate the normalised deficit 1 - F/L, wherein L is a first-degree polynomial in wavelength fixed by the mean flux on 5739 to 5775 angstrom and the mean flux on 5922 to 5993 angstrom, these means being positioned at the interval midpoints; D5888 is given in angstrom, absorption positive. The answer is 4.2 angstrom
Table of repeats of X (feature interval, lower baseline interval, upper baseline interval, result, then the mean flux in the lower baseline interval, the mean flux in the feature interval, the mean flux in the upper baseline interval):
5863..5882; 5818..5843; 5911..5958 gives 0.01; 11.4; 11.4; 11.6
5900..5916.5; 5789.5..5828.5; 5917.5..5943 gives 0.02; 11.2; 11.3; 11.7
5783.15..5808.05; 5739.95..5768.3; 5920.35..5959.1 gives 0.06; 11.4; 10.8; 11.7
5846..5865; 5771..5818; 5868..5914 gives -0.05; 11.1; 11.2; 10.4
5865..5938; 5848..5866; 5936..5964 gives 0.07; 11.2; 10.8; 11.7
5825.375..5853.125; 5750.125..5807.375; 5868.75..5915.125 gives -0.06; 11.2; 11.3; 10.4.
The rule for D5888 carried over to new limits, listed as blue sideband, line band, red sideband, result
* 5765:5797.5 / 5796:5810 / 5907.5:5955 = 0.7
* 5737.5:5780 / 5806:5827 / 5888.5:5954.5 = -0.1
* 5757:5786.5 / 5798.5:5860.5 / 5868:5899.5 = -3.1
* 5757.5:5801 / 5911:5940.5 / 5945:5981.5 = 0.0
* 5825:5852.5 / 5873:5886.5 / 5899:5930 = 0.1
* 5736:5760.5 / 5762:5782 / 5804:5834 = -0.8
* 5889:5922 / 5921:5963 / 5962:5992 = -3.1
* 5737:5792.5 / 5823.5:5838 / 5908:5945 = 0.1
